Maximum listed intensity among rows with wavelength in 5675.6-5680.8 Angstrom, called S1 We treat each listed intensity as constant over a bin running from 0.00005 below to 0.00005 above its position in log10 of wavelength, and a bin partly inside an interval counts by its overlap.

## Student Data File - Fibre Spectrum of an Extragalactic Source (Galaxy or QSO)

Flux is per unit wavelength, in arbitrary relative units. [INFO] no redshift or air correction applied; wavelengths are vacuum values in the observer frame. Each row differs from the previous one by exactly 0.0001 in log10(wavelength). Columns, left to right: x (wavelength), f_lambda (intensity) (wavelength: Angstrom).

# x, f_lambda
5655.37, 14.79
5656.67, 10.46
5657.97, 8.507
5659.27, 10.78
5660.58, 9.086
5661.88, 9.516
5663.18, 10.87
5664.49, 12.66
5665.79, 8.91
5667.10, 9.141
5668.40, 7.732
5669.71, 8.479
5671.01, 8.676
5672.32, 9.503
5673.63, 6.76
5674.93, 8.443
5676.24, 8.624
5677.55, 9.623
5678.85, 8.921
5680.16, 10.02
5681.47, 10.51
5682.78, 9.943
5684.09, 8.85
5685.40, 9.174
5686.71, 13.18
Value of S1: 10.02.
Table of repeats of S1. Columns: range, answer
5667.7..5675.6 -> 9.503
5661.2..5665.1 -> 12.66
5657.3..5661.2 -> 10.78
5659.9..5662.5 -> 9.516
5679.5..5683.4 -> 10.51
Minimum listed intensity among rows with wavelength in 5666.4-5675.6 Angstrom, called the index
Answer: 6.76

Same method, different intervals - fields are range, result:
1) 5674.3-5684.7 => 8.443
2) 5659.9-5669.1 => 7.732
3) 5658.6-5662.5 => 9.086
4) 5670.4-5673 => 8.676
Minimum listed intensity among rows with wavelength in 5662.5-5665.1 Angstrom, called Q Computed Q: 10.87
